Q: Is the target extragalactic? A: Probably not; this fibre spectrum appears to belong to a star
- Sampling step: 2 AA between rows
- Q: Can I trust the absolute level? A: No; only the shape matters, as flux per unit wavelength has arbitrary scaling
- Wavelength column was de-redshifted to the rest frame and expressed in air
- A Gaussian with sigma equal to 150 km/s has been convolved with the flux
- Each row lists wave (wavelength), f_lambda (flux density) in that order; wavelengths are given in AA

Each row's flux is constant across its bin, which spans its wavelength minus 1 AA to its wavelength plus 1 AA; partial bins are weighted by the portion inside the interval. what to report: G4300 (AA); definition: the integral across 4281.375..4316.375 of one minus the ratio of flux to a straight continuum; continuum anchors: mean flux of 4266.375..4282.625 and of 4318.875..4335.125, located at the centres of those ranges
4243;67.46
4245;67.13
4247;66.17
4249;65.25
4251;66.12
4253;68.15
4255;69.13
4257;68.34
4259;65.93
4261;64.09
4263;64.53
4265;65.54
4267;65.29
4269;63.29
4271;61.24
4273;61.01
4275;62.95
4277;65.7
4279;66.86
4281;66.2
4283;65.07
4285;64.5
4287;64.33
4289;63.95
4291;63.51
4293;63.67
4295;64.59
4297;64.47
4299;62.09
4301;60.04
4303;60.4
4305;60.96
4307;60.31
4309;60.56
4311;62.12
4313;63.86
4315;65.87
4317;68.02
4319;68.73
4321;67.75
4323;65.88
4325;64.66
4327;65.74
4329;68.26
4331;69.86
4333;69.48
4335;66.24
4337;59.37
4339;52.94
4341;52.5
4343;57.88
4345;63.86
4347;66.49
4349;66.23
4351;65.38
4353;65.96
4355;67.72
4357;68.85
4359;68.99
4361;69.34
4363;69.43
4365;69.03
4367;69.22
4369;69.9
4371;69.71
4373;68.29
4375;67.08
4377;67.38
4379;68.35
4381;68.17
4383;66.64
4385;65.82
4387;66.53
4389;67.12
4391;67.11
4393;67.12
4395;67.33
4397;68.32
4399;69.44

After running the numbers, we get 1.35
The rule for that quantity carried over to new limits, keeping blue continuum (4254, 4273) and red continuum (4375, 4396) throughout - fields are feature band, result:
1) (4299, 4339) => 1.0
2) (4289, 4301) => 0.4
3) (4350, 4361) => -0.2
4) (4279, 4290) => 0.1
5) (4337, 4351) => 1.3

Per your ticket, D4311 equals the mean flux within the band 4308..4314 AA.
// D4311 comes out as 62.2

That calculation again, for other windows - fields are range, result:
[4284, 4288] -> 64.4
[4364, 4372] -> 69.5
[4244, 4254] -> 66.6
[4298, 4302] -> 61.1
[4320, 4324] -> 66.8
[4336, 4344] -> 55.7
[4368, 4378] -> 68.5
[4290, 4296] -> 63.9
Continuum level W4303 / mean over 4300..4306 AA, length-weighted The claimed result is 60.5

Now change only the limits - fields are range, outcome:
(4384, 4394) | 66.7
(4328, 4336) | 68.5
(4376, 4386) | 67.3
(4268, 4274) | 61.8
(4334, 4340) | 59.5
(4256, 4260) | 67.1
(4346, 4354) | 66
